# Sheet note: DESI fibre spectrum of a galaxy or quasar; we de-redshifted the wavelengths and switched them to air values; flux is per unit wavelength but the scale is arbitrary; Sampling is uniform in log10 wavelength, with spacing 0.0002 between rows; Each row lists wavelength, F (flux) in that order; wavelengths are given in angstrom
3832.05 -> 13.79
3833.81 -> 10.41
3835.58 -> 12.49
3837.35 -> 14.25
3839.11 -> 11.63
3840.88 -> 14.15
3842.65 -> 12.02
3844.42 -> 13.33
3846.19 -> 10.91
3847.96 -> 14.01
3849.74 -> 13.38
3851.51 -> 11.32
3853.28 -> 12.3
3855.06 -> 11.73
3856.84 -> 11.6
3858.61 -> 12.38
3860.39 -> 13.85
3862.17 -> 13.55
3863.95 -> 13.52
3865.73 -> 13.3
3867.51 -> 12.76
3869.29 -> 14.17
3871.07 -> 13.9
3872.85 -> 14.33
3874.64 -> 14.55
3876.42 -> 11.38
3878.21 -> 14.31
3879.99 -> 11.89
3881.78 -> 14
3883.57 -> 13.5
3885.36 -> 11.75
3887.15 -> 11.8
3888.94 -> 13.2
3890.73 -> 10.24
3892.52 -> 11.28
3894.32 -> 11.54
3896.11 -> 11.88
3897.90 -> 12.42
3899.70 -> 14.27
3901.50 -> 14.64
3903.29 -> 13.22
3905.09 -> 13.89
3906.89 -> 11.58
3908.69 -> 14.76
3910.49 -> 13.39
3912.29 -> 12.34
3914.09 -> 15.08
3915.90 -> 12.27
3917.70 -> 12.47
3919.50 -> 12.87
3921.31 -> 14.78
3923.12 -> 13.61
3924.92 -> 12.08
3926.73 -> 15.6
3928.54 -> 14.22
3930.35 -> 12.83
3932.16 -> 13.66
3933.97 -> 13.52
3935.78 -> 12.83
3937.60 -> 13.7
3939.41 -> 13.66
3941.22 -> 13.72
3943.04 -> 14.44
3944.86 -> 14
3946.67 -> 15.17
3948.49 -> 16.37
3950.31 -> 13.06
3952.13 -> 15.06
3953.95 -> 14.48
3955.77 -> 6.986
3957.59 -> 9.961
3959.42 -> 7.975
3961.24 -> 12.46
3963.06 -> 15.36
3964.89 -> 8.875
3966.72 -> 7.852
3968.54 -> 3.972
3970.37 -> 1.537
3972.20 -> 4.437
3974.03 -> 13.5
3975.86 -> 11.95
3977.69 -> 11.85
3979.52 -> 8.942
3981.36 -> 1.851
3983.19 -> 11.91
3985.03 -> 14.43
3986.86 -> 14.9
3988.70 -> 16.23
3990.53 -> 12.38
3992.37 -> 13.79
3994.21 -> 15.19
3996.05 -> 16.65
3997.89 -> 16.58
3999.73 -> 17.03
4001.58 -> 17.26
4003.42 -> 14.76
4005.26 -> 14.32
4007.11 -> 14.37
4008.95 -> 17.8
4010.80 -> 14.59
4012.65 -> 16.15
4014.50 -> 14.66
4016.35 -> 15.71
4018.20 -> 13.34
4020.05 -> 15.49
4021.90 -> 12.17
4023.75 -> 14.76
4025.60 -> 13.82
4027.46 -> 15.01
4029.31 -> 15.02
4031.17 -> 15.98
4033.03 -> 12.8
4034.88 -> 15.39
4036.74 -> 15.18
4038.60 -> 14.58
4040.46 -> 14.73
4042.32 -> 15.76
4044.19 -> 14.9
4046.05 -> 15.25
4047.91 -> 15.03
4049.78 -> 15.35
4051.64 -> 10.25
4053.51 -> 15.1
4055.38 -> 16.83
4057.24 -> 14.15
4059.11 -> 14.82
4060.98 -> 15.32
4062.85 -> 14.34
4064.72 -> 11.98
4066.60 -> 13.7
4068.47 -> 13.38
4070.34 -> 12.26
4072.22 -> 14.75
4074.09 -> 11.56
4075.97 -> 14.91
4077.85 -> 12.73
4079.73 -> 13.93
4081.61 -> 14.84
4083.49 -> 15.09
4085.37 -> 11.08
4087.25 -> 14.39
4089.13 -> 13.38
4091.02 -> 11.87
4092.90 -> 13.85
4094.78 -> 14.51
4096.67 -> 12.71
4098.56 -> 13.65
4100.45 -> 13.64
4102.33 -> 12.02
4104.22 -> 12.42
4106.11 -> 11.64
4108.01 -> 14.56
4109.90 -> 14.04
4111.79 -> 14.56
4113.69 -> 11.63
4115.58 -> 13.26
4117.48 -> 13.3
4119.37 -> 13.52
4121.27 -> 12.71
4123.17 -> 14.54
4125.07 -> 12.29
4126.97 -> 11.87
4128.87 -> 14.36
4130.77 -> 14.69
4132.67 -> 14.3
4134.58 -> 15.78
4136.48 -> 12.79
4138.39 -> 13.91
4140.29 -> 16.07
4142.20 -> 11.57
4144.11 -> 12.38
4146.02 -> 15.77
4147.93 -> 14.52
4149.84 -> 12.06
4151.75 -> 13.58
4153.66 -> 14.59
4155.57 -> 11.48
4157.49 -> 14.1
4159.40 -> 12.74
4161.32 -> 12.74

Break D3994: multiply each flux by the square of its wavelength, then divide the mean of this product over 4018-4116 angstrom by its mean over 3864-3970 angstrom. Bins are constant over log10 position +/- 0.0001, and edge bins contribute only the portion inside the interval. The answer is 1.18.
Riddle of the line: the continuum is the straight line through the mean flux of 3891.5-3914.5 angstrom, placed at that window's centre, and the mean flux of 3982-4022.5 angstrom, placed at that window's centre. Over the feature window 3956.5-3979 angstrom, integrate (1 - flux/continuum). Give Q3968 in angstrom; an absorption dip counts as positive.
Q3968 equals 8.1 angstrom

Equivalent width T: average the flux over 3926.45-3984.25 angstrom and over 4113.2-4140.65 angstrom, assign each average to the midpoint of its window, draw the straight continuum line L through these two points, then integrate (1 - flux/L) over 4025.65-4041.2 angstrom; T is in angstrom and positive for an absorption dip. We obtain -3.0 angstrom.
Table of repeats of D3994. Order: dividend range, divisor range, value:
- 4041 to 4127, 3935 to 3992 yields 1.27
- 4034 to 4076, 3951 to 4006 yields 1.26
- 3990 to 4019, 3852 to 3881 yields 1.26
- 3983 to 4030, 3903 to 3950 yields 1.14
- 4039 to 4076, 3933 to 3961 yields 1.16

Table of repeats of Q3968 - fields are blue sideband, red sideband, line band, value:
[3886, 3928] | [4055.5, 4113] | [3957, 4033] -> 2.7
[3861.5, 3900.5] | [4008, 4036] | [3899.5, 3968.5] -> 3.3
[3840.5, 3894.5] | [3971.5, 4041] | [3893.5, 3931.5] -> -0.5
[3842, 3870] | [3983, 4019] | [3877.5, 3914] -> 1.6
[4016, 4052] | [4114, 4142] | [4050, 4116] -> 2.7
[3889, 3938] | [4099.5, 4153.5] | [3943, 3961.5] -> 0.8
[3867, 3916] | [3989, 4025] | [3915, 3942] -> 0.5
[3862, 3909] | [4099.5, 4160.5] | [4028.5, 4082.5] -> -4.0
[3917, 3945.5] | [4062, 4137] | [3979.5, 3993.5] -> 1.6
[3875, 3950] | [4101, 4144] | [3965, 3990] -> 7.1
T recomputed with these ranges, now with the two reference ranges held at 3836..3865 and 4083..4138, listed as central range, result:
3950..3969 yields 3.5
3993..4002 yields -2.3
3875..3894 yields 0.7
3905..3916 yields -0.4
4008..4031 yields -3.1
